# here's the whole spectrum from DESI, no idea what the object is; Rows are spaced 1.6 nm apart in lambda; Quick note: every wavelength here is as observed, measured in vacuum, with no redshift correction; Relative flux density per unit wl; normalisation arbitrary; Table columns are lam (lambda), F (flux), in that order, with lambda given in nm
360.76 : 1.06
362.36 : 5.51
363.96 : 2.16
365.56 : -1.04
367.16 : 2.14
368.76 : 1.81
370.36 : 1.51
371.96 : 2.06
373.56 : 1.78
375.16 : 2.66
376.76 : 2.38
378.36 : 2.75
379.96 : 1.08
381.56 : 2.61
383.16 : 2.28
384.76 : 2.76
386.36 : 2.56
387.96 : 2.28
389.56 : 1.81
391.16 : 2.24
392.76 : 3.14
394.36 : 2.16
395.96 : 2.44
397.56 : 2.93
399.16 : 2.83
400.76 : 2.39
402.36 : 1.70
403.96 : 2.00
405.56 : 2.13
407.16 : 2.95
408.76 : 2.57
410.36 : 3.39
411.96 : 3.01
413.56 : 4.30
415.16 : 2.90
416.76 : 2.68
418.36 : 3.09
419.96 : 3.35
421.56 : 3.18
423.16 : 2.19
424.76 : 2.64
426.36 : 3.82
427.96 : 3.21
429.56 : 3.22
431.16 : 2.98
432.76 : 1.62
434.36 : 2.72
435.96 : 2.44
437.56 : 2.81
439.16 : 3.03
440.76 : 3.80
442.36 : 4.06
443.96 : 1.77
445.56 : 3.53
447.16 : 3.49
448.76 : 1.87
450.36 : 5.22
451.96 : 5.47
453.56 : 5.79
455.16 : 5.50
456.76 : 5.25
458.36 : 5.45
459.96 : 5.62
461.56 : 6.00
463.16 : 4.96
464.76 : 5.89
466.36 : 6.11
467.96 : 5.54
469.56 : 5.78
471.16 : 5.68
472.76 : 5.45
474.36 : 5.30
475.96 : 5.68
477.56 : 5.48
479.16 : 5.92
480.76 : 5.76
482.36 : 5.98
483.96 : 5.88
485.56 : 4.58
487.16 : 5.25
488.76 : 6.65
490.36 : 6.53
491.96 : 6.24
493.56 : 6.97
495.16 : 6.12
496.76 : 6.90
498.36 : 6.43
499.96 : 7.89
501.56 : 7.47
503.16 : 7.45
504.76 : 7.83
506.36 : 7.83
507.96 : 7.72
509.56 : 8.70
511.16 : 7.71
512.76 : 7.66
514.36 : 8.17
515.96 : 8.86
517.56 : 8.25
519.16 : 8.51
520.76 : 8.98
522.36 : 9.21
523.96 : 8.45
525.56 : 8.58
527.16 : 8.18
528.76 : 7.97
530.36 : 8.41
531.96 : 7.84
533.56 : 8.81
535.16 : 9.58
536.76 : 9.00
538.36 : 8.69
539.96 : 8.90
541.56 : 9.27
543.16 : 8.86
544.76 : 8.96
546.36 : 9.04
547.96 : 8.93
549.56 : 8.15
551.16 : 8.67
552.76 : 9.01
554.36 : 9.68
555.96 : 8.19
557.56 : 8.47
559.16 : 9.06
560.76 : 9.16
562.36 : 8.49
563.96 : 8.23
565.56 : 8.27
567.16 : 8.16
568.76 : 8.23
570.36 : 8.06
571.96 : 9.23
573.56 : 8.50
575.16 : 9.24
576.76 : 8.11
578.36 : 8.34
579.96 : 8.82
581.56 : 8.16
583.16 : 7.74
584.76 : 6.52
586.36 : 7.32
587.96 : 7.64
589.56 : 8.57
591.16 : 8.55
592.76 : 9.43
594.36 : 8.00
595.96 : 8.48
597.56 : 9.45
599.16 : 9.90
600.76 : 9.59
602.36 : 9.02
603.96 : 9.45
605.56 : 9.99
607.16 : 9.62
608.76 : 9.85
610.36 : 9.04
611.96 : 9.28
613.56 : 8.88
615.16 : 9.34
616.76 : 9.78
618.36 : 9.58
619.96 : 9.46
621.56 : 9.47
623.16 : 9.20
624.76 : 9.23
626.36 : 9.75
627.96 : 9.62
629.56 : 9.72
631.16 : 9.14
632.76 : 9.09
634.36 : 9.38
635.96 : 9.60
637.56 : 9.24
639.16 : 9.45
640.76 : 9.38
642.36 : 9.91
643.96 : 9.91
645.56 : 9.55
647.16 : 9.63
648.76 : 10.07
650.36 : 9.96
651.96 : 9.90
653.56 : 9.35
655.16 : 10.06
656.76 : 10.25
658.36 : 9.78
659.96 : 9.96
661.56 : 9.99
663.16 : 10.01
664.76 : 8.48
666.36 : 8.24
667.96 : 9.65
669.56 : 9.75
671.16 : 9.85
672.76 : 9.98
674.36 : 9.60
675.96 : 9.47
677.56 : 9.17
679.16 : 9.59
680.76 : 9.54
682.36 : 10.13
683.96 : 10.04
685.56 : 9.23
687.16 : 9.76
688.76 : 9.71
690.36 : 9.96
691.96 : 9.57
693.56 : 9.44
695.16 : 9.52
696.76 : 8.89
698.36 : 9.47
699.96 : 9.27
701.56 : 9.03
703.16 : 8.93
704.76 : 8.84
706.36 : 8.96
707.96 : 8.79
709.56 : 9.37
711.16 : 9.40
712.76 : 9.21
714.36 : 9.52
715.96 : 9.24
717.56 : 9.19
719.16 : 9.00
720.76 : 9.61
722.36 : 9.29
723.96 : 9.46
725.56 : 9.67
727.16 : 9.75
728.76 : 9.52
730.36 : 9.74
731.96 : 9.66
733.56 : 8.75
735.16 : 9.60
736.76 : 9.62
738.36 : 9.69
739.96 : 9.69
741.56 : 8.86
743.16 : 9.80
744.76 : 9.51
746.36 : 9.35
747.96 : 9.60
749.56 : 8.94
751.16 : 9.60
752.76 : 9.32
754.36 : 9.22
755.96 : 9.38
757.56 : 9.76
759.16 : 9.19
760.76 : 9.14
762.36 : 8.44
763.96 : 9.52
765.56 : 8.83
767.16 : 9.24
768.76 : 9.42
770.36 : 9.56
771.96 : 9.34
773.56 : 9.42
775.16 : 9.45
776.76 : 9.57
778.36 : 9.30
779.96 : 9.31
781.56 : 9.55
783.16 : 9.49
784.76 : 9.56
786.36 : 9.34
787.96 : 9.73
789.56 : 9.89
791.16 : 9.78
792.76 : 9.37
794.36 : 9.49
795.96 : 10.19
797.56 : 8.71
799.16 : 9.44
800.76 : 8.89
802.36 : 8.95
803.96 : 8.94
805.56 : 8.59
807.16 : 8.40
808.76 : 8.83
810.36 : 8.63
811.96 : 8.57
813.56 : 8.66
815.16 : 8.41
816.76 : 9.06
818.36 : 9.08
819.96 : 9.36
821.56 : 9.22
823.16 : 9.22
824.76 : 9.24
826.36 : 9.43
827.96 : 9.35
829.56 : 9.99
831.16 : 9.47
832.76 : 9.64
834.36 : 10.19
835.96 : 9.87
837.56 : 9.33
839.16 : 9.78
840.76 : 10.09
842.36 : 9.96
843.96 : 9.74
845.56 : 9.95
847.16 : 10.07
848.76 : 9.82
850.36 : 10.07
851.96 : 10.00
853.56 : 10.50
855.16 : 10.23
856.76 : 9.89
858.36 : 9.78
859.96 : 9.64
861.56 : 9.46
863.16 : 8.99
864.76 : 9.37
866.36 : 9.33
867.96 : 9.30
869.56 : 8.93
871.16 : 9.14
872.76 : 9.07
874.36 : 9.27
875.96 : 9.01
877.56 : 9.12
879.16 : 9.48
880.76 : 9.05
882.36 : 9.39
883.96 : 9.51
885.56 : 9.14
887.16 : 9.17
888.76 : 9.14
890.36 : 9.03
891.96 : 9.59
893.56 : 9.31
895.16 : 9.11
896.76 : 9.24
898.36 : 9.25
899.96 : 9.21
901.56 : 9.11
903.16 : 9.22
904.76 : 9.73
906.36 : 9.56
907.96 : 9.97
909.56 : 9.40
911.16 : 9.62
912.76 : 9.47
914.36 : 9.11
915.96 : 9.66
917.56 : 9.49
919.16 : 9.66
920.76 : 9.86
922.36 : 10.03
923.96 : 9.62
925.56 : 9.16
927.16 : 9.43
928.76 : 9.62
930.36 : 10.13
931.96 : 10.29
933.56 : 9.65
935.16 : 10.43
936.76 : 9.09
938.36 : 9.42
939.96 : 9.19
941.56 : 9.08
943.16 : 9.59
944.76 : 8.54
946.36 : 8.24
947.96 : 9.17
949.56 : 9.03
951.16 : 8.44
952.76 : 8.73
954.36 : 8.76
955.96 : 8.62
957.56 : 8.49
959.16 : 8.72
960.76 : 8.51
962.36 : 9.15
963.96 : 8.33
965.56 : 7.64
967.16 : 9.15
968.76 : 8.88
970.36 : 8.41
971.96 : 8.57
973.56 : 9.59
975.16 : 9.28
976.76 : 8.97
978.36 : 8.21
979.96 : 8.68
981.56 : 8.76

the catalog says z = 0.13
